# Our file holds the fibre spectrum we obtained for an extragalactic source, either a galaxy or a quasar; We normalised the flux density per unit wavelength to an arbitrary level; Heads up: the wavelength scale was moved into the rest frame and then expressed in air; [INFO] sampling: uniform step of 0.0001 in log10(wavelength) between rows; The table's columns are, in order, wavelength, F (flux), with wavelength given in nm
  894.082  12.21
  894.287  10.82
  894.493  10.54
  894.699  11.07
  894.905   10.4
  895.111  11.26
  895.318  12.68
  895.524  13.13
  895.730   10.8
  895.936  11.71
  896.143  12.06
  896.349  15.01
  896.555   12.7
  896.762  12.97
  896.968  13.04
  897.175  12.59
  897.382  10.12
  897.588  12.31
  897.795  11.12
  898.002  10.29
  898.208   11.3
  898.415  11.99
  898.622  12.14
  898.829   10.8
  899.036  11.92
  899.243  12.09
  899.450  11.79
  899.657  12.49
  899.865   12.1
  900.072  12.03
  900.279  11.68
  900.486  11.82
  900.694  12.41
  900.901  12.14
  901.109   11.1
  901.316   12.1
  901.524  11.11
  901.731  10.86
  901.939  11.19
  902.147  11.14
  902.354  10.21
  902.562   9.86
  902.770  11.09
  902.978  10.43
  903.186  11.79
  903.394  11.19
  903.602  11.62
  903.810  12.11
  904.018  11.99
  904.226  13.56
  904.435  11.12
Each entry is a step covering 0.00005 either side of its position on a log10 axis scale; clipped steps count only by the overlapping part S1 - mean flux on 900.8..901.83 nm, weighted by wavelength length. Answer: 11.5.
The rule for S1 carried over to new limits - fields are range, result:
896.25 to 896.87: 13.6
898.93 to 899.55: 11.9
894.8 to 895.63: 11.9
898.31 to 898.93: 11.6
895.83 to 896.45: 12.9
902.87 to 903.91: 11.4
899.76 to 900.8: 12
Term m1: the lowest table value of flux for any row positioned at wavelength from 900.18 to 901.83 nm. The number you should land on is 10.86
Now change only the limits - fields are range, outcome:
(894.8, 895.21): 10.4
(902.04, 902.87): 9.86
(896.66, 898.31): 10.12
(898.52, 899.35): 10.8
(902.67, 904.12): 10.43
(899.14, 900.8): 11.68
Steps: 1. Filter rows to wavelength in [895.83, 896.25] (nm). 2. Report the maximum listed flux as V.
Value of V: 12.06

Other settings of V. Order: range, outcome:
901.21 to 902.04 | 12.1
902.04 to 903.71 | 11.79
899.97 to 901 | 12.41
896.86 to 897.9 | 13.04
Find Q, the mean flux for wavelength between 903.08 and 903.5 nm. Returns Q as 11.5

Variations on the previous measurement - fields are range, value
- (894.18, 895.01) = 10.7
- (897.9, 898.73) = 11.4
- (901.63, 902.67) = 10.7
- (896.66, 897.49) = 12.2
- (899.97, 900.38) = 11.9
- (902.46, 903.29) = 10.8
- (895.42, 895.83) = 12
